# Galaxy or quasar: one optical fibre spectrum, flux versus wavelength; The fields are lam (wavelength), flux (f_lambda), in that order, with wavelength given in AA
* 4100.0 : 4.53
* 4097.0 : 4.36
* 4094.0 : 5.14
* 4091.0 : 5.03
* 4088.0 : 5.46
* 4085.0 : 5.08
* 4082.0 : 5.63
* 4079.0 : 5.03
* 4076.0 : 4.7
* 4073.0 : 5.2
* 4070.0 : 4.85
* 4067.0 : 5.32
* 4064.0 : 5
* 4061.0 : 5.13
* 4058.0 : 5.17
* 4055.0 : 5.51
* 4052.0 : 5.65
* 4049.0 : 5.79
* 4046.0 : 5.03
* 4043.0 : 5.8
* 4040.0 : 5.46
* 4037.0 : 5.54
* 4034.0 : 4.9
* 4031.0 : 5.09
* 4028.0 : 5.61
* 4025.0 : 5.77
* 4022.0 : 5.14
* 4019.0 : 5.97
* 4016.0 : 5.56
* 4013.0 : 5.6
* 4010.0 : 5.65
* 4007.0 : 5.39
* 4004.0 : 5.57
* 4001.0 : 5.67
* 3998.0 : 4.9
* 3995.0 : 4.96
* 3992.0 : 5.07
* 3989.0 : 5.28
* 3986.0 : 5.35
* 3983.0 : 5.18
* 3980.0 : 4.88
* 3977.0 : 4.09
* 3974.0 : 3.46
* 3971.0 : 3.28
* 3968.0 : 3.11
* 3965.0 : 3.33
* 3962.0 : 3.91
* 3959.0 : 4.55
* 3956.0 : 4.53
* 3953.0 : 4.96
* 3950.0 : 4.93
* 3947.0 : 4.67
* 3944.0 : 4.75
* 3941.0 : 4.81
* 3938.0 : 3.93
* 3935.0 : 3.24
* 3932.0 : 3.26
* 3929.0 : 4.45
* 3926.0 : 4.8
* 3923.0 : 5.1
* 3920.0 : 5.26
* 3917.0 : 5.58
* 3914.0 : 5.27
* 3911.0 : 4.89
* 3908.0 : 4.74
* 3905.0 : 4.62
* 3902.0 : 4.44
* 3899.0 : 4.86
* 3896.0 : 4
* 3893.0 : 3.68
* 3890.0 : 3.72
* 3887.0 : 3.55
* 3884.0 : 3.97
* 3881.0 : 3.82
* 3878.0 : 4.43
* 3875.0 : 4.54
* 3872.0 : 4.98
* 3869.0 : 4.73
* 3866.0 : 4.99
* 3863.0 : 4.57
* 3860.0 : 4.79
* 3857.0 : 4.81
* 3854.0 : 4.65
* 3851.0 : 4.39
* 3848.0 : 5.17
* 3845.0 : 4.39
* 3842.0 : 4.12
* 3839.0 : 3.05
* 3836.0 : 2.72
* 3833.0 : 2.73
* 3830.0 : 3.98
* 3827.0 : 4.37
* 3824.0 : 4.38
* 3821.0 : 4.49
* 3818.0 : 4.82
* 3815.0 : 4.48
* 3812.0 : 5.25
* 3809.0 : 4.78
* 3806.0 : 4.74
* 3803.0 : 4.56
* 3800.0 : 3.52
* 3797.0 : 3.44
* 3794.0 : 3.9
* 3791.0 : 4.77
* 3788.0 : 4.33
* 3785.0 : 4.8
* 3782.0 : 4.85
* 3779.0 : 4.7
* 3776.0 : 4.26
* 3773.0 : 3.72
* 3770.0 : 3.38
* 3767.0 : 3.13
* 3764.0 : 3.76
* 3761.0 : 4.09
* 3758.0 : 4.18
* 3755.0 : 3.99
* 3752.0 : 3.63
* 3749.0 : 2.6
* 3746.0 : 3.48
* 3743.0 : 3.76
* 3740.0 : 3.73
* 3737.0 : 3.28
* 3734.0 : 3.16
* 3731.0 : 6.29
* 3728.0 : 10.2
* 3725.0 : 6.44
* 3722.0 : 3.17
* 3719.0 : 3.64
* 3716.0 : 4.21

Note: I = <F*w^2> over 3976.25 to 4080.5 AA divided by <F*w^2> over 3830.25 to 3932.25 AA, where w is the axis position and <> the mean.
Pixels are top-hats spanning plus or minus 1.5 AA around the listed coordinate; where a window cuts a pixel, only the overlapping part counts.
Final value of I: 1.3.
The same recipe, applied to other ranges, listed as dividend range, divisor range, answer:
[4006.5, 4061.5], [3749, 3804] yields 1.55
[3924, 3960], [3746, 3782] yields 1.27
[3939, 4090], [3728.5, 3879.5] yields 1.32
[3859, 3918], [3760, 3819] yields 1.11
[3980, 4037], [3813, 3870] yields 1.36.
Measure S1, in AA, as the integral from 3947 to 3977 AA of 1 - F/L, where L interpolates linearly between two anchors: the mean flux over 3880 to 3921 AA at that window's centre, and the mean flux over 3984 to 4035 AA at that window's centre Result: 5.6 AA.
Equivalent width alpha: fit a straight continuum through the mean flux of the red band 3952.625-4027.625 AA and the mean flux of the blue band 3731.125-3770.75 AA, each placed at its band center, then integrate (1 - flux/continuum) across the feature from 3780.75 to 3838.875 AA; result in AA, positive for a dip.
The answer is -4.3 AA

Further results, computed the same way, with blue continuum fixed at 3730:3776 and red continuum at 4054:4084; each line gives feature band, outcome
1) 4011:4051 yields -4.10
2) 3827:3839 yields 2.36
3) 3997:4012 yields -1.85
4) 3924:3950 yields 1.50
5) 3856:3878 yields -2.62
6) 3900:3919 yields -2.12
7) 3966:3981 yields 3.21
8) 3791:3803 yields 0.15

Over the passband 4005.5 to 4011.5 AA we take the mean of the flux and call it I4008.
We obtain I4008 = 5.52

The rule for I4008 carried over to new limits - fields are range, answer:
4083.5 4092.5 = 5.19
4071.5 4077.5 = 4.95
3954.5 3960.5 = 4.54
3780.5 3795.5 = 4.53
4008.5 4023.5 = 5.58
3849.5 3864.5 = 4.64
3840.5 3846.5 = 4.25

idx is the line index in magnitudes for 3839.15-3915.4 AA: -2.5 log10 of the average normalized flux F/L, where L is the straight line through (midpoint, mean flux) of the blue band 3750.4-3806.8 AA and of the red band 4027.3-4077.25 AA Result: 0.01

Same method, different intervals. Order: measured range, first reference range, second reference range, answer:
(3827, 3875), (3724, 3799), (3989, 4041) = 0.099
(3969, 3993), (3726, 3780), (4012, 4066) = 0.145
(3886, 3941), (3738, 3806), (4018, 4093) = 0.047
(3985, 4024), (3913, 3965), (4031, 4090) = -0.097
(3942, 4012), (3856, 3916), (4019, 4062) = 0.081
